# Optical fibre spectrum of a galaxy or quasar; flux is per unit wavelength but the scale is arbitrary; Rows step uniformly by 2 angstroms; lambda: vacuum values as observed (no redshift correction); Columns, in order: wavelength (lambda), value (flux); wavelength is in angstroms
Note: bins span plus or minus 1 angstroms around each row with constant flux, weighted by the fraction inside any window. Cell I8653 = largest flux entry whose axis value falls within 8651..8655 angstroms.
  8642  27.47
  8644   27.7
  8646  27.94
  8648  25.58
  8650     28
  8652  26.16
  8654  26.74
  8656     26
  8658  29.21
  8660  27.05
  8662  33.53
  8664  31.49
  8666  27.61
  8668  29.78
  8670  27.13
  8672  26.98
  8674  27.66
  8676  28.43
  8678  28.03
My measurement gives 26.74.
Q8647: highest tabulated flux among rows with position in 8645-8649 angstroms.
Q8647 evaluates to 27.94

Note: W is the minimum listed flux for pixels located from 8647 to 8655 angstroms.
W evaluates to 25.58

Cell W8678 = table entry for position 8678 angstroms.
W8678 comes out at 28.03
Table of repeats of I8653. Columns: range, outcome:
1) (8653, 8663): 33.53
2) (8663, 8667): 31.49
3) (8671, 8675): 27.66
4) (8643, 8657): 28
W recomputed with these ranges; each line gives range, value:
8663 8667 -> 27.61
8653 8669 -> 26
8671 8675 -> 26.98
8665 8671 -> 27.13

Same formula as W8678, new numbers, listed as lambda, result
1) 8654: 26.74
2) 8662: 33.53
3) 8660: 27.05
